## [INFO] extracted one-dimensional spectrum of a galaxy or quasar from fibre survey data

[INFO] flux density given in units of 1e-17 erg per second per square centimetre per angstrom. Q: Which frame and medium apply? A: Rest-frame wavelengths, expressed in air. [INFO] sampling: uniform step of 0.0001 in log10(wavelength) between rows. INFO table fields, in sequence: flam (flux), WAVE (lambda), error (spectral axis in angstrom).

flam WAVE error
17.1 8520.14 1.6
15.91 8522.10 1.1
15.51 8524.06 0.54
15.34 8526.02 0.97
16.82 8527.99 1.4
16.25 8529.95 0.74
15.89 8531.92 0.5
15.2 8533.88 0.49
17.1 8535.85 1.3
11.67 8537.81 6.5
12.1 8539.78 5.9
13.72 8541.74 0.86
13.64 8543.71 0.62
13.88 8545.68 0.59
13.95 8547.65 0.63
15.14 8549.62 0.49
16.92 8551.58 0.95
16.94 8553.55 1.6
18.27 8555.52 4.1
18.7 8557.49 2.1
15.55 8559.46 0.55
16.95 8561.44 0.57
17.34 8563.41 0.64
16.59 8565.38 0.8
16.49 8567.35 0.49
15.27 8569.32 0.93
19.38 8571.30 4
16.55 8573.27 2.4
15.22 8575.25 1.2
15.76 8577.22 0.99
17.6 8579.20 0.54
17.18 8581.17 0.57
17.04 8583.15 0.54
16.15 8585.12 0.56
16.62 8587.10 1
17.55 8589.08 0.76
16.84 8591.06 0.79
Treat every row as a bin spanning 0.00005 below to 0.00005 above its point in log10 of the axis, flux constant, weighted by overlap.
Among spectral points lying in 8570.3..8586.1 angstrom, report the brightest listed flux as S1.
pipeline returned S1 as 19.38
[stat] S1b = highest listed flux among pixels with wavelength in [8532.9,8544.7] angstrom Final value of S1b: 17.1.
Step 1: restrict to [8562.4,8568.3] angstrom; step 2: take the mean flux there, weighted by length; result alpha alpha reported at 16.8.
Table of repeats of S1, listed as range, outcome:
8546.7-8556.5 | 18.27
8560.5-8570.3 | 17.34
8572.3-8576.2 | 16.55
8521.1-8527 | 15.91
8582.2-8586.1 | 17.04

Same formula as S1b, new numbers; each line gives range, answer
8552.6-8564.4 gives 18.7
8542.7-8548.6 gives 13.95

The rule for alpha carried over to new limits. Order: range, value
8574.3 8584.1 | 16.6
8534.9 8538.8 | 14.4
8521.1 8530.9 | 16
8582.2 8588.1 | 16.6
